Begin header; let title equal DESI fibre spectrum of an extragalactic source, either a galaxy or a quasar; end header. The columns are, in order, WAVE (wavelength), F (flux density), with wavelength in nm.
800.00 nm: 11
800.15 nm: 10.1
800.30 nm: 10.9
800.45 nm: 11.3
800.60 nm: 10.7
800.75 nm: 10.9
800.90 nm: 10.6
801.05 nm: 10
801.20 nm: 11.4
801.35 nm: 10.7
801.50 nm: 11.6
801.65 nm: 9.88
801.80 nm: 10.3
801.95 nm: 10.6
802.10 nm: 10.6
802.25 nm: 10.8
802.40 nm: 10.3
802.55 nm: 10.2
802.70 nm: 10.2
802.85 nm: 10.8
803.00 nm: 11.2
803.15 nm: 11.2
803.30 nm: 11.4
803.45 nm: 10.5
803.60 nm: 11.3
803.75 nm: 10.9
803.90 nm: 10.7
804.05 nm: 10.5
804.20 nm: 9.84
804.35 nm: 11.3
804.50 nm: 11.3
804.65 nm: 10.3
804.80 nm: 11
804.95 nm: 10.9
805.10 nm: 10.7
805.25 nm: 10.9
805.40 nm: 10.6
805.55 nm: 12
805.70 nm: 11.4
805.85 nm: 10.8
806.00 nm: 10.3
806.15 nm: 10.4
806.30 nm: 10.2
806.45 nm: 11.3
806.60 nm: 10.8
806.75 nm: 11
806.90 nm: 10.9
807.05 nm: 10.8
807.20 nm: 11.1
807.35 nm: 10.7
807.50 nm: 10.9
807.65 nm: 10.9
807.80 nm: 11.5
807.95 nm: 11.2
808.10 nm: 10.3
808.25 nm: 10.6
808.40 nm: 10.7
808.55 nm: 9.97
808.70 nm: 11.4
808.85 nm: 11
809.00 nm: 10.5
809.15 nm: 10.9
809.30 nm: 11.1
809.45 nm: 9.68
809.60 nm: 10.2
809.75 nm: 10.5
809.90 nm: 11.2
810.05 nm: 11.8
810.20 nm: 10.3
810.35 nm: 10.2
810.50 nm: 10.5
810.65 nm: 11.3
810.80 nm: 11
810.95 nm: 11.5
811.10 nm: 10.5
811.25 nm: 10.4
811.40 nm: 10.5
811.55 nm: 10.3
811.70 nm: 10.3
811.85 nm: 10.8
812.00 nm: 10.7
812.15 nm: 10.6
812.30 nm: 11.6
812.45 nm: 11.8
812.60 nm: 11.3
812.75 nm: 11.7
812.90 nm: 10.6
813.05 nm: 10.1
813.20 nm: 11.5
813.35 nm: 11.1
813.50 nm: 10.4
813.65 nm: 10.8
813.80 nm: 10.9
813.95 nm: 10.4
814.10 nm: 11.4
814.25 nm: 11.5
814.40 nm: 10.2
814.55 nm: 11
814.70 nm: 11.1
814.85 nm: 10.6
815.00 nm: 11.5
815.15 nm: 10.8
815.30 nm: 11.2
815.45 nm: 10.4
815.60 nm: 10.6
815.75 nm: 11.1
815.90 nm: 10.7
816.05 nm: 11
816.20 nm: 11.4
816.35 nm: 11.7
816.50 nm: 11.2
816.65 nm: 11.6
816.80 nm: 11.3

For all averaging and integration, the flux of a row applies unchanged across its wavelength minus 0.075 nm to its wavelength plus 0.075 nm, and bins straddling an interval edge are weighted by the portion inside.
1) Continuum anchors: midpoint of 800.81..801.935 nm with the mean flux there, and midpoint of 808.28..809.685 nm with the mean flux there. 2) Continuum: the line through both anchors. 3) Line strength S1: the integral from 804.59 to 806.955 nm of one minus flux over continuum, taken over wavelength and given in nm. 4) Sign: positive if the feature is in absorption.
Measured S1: -0.05 nm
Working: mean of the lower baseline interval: 10.6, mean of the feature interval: 10.8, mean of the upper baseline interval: 10.6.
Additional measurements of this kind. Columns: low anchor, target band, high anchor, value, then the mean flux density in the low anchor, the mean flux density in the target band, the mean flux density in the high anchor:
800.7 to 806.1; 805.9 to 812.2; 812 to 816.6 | 0.093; 10.8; 10.7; 11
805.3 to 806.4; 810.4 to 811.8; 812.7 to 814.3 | 0.026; 10.8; 10.7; 10.9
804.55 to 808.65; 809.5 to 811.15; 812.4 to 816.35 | 0.014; 10.8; 10.8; 11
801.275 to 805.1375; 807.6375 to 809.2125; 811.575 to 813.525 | 0.007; 10.7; 10.8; 11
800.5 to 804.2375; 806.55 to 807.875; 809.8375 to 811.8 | -0.028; 10.7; 11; 10.8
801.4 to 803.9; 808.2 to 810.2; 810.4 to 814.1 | 0.019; 10.7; 10.7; 10.9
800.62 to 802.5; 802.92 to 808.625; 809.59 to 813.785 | -0.067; 10.6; 10.9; 10.9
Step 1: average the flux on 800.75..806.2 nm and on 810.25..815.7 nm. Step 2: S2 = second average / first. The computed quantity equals 1.0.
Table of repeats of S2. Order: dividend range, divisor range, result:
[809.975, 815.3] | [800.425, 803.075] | 1.02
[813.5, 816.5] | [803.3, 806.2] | 1.01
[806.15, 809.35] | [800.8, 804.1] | 1.01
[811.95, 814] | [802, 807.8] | 1.01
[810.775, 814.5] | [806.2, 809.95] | 1.01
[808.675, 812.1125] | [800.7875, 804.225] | 1.00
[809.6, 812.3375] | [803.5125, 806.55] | 0.99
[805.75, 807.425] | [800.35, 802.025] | 1.00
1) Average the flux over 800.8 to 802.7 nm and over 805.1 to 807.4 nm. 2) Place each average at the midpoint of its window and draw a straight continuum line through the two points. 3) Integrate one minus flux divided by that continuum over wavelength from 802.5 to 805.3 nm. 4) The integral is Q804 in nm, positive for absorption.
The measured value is -0.02 nm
